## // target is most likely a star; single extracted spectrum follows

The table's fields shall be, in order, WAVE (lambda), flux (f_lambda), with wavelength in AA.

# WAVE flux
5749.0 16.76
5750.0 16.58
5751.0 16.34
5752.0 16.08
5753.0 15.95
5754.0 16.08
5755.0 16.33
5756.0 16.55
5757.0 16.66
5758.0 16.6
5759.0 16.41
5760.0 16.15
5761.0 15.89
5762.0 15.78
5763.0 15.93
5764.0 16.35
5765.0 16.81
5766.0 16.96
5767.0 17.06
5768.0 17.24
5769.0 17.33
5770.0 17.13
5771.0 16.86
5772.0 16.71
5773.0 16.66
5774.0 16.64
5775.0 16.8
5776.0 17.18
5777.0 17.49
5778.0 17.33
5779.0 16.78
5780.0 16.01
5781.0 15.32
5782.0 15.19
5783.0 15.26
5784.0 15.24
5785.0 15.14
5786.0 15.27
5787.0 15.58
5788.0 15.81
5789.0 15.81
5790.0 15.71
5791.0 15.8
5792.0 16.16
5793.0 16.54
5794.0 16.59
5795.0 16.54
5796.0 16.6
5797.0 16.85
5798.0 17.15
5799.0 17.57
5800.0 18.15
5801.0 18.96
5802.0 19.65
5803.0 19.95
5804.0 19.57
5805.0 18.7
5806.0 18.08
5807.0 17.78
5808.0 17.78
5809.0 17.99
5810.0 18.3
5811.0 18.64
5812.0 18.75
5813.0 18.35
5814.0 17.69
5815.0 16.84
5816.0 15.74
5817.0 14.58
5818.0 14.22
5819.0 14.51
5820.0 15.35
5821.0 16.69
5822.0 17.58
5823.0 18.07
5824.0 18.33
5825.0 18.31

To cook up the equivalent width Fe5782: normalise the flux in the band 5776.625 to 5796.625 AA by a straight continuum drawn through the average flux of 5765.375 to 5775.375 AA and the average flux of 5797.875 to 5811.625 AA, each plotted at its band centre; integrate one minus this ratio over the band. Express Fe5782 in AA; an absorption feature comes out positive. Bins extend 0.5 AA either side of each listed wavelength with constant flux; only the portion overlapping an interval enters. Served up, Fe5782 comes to 1.88 AA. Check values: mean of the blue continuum 16.9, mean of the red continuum 18.5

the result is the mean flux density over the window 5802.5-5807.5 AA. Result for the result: 18.8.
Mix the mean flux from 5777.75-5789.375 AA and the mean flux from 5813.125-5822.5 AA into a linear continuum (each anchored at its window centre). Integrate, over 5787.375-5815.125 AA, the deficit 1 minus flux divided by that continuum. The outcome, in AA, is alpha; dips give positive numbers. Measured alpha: -3.02 AA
